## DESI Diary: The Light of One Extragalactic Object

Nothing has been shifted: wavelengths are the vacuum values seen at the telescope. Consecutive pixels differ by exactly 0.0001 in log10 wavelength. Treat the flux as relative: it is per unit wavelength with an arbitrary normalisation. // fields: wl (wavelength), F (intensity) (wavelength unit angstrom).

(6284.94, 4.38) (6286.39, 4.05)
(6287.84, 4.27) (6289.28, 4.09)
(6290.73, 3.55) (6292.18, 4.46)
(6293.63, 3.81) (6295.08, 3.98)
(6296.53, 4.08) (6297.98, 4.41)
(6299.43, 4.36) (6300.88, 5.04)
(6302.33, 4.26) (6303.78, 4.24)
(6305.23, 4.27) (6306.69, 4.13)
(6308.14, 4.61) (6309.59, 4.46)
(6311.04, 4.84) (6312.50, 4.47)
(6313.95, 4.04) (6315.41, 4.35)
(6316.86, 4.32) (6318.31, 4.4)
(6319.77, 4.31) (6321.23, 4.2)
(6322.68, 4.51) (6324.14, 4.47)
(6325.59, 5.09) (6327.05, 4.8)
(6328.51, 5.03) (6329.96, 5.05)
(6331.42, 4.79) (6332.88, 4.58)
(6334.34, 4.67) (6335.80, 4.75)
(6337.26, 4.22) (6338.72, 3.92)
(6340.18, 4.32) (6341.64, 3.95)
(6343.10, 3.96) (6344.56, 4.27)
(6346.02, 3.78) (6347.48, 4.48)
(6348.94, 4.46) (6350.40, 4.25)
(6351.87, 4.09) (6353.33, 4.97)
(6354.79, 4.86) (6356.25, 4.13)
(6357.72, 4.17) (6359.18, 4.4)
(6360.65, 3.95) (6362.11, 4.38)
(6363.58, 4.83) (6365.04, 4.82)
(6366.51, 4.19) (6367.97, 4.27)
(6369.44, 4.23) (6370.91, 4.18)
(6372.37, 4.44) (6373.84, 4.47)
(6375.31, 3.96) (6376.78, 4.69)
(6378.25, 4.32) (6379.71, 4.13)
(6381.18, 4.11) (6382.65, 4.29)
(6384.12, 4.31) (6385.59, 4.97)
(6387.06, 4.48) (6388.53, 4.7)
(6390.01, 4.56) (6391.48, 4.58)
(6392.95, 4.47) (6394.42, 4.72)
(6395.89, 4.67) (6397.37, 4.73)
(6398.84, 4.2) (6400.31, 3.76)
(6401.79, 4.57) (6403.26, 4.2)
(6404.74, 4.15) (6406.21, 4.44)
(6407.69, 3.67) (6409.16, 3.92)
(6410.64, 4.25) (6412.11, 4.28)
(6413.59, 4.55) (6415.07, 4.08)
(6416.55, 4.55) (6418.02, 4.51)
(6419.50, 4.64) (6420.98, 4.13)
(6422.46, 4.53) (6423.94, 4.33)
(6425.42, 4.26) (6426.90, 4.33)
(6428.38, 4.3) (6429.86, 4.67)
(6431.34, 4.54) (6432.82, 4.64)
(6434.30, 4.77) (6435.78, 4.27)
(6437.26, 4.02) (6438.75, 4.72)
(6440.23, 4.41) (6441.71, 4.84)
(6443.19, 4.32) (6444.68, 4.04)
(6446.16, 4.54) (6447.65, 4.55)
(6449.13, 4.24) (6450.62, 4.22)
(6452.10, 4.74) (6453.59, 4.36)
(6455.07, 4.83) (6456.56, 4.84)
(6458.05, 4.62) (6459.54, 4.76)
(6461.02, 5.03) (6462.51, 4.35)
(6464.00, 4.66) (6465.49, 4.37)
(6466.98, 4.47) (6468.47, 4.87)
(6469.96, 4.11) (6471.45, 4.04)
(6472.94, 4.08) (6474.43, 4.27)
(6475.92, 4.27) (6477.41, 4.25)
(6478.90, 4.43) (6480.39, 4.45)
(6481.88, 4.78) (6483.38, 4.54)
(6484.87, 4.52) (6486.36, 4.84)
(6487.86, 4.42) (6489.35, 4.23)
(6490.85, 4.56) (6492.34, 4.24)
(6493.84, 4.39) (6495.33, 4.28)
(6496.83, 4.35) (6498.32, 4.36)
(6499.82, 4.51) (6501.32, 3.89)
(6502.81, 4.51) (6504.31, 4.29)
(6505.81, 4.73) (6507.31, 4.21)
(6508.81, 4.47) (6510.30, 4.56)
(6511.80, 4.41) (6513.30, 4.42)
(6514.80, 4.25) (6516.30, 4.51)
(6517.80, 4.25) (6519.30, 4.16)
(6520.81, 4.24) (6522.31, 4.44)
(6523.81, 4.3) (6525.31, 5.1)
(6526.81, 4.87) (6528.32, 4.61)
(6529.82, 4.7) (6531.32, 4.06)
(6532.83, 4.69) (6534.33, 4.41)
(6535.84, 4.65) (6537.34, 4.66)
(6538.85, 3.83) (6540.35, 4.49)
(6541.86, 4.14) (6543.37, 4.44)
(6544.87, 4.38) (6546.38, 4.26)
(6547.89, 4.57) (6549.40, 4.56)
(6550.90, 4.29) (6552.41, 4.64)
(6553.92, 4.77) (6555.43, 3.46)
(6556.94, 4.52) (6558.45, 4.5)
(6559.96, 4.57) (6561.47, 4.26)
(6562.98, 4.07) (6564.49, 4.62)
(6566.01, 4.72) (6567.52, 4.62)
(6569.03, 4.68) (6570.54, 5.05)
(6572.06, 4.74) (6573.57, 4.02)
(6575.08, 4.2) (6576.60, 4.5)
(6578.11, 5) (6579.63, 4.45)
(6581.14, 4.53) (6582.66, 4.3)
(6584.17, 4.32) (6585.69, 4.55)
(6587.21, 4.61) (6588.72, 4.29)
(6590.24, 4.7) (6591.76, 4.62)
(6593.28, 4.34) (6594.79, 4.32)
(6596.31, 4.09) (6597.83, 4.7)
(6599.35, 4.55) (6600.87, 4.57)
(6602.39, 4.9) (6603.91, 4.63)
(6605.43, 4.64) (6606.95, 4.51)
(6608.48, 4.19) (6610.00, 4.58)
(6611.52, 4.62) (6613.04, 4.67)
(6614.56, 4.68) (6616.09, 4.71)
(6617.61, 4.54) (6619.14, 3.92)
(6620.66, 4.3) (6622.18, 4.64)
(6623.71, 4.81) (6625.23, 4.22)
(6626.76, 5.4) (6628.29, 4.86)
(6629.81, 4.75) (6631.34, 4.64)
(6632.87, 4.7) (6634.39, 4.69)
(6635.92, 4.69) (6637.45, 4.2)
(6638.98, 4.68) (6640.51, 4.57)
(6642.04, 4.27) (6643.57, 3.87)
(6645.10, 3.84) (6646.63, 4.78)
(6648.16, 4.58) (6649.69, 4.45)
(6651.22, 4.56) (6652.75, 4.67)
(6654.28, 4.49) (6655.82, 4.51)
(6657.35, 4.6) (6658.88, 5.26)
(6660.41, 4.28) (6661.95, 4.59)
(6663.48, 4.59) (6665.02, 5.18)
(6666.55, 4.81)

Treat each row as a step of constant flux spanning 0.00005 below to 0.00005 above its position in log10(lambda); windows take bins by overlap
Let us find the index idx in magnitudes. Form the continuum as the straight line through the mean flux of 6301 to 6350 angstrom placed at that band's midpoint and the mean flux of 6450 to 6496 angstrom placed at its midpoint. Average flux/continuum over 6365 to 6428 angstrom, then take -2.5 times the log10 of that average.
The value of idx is 0.024 mag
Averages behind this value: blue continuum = 4.43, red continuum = 4.48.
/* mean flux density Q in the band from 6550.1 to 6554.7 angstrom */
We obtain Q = 4.57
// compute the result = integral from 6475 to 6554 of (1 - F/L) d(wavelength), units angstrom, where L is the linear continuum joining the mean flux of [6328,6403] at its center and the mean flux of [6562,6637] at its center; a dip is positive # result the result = 1.23 angstrom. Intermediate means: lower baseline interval 4.41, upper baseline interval 4.56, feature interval 4.43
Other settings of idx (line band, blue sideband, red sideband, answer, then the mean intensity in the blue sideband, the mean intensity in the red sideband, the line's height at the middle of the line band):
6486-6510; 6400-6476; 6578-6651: 0.01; 4.41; 4.53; 4.45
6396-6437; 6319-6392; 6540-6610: 0.02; 4.43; 4.48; 4.44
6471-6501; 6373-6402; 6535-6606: 0.02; 4.43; 4.47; 4.45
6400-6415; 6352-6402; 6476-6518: 0.06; 4.42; 4.42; 4.42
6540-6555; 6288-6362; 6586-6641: 0.02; 4.37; 4.57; 4.52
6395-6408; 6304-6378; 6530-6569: 0.03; 4.41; 4.42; 4.41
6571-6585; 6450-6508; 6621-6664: 0.02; 4.45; 4.58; 4.53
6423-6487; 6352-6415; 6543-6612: -0.01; 4.37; 4.49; 4.42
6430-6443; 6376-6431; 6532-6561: -0.03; 4.38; 4.41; 4.39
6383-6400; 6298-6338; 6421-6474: -0.01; 4.53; 4.47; 4.49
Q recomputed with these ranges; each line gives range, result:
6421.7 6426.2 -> 4.37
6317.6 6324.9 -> 4.38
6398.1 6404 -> 4.18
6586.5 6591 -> 4.54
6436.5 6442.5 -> 4.5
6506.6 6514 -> 4.42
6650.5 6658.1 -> 4.57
